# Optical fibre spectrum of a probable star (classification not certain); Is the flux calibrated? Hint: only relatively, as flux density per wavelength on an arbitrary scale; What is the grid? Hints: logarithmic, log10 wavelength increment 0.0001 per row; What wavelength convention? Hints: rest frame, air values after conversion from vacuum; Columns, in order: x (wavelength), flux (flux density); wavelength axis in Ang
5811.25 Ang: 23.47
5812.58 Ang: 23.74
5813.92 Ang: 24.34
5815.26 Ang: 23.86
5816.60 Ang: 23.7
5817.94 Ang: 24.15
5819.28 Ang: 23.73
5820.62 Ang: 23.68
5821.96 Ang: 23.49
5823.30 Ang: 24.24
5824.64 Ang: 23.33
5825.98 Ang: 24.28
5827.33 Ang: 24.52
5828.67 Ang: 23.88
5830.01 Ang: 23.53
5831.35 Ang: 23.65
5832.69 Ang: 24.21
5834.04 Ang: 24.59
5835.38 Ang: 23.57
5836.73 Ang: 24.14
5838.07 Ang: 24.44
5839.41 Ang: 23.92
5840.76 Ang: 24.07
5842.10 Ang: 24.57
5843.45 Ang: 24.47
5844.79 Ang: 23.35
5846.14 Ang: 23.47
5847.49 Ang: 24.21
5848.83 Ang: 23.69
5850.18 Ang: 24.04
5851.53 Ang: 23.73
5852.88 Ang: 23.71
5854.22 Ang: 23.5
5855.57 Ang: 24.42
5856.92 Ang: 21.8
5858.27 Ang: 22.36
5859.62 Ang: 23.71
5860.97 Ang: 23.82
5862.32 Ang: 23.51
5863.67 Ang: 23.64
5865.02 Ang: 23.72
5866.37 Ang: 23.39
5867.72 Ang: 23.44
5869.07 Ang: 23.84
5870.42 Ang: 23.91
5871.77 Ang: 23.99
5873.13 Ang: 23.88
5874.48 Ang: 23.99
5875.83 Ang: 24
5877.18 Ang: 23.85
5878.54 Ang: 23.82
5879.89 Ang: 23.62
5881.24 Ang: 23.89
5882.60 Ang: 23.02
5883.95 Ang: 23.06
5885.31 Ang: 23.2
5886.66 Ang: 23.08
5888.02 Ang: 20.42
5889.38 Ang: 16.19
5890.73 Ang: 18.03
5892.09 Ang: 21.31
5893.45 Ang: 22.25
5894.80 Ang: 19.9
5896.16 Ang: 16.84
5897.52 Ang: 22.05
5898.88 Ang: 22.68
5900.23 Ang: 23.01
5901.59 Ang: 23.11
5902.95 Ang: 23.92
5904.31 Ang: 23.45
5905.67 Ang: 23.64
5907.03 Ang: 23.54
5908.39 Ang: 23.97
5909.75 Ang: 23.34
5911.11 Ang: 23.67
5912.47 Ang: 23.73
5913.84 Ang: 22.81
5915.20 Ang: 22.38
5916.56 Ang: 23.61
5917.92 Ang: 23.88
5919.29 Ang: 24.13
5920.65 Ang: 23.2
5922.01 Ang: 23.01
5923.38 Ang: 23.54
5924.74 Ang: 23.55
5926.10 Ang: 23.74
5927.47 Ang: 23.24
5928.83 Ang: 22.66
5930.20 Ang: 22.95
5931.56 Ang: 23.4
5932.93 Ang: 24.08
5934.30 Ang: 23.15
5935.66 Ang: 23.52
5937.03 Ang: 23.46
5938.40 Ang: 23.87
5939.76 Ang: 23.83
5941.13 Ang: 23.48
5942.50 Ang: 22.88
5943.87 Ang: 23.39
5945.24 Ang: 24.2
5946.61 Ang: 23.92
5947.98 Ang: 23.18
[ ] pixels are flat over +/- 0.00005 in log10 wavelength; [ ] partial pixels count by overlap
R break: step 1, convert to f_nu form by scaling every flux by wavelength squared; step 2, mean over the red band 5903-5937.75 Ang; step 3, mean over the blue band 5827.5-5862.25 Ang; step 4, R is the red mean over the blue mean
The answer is 1.01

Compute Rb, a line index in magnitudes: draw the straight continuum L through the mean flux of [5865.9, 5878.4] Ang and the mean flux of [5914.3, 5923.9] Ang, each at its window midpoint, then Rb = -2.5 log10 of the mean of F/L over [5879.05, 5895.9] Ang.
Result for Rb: 0.109 mag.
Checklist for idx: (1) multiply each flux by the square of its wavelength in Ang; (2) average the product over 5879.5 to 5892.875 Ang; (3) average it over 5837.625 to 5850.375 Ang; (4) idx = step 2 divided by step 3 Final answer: 0.91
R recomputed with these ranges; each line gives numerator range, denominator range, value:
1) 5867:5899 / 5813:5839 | 0.95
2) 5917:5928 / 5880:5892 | 1.11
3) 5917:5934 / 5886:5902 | 1.14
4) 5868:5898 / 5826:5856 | 0.94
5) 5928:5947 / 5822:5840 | 1.01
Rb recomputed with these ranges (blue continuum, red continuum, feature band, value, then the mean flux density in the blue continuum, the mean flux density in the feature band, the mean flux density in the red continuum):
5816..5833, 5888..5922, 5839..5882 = -0.03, 23.9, 23.7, 22.3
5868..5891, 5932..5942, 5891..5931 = 0.02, 22.8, 22.8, 23.6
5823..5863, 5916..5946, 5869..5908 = 0.06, 23.8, 22.5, 23.5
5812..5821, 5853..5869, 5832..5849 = -0.02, 23.9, 24.1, 23.4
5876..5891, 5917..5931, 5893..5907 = 0.03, 22.2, 22.2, 23.4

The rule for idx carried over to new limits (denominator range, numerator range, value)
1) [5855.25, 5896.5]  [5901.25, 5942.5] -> 1.05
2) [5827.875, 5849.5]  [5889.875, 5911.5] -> 0.94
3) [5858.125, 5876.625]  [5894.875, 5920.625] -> 0.98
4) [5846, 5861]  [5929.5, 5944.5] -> 1.03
